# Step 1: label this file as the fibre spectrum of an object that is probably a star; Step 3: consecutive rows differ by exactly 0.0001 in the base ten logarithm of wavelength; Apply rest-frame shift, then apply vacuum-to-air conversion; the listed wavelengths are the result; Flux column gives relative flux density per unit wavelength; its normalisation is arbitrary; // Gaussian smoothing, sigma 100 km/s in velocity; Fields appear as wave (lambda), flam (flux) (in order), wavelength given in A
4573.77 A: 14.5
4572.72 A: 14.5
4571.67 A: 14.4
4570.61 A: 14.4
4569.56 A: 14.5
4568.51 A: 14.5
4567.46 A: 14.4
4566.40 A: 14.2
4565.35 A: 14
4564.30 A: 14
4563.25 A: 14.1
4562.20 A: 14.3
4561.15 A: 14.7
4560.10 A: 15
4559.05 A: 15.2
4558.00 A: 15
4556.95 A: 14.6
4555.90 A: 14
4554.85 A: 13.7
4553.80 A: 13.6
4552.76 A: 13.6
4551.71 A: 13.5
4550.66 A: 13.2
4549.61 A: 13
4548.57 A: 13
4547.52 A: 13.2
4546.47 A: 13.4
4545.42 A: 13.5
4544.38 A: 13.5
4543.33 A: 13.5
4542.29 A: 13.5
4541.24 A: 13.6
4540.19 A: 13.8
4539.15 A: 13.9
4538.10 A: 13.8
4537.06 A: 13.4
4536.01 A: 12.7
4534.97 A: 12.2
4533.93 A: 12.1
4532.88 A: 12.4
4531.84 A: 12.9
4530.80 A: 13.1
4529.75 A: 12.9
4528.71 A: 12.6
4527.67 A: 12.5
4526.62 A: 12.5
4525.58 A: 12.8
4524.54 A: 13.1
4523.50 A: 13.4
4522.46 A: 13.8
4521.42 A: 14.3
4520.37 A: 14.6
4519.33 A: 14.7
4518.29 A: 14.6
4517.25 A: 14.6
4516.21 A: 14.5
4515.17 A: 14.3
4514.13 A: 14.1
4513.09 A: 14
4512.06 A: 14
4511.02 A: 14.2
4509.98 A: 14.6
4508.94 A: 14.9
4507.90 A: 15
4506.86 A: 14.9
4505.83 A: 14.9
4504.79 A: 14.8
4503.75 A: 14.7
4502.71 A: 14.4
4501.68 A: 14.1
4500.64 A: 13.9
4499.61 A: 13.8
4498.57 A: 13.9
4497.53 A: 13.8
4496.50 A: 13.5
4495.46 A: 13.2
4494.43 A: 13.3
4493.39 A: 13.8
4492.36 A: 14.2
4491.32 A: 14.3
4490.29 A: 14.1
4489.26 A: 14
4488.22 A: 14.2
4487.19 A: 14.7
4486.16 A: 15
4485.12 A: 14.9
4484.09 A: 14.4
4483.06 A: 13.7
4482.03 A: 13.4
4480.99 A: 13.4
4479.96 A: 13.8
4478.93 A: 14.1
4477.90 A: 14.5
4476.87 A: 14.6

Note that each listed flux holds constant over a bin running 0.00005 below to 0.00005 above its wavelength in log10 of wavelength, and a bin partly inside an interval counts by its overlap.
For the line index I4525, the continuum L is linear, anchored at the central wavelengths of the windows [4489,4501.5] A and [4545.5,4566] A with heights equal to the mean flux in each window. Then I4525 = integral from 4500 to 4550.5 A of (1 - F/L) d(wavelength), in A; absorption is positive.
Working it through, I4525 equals 0.6 A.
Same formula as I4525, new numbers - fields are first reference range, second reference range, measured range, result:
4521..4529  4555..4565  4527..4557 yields 1.2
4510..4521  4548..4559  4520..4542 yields 1.5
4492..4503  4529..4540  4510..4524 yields -0.9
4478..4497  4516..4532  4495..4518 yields -0.9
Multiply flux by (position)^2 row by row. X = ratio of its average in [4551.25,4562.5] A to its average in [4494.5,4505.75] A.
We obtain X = 1.0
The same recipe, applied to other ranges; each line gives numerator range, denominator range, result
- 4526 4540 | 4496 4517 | 0.91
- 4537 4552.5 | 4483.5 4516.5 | 0.96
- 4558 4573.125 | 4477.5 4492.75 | 1.06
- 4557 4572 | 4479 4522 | 1.05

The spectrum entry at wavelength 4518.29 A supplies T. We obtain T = 14.6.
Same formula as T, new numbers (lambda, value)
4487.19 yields 14.7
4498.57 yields 13.9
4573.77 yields 14.5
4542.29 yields 13.5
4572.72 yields 14.5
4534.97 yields 12.2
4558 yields 15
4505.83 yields 14.9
